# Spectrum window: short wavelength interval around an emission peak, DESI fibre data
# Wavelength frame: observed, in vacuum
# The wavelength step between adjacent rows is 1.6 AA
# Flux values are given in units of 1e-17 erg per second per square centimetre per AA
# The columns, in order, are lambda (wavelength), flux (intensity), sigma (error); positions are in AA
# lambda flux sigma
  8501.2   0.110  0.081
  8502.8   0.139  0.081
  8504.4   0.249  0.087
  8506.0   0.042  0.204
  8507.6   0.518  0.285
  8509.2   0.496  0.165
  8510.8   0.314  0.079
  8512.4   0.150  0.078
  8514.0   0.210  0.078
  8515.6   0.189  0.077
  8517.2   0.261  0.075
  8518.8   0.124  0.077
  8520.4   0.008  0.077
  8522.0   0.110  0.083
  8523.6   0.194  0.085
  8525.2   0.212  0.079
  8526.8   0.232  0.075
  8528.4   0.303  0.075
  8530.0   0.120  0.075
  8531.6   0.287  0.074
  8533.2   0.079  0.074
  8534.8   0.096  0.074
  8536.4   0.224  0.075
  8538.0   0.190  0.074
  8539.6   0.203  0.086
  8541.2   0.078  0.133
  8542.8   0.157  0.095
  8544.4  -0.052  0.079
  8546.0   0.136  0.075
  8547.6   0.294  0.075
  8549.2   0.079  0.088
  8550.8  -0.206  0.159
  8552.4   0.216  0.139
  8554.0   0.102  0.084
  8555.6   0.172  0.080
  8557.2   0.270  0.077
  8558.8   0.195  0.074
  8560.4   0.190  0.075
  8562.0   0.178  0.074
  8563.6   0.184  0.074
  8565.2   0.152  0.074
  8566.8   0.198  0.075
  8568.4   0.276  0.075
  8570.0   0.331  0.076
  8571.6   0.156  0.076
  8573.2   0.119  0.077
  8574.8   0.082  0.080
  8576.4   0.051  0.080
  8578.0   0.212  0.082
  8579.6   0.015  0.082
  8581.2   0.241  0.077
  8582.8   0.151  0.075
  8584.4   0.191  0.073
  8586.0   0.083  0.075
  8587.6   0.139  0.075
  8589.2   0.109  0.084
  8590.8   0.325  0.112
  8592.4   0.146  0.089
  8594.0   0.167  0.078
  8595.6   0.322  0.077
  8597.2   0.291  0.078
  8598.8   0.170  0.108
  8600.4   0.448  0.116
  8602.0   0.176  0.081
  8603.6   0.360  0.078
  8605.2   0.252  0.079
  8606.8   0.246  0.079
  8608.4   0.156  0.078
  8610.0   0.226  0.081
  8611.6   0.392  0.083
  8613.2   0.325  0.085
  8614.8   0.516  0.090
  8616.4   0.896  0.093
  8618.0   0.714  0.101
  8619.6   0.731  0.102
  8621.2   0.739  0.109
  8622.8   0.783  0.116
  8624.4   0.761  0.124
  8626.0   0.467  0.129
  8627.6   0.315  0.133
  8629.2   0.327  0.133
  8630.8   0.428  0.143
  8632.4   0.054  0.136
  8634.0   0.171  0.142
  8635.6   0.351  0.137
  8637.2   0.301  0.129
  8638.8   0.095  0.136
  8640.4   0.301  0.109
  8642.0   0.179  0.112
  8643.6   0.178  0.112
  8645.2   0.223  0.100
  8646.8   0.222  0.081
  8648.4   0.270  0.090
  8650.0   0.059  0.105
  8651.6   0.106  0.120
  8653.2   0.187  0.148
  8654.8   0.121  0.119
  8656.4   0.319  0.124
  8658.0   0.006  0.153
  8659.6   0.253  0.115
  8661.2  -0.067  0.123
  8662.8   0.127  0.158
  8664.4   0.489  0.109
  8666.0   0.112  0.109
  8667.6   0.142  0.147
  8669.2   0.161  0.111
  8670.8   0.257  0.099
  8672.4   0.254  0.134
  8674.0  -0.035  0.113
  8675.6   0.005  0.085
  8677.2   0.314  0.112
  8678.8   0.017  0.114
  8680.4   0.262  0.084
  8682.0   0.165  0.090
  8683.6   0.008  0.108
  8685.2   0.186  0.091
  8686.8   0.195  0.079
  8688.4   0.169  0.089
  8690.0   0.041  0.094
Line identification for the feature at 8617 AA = [O II]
